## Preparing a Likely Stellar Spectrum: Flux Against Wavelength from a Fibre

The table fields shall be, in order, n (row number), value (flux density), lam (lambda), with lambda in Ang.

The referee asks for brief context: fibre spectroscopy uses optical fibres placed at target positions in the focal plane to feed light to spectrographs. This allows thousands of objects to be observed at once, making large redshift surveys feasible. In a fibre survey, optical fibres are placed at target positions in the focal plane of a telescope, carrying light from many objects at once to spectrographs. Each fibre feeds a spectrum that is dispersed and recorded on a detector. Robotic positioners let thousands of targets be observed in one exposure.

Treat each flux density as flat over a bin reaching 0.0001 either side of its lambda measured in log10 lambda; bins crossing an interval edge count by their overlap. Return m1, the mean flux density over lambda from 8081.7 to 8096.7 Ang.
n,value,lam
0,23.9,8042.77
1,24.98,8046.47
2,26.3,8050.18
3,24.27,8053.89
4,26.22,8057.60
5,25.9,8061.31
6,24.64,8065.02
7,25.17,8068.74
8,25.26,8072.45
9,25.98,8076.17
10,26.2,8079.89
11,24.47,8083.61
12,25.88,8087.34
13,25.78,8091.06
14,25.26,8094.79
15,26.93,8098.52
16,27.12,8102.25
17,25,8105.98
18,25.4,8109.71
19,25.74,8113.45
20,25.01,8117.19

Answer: 25.3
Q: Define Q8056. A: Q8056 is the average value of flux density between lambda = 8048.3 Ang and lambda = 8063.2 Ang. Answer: 25.7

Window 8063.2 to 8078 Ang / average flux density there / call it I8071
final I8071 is 25.3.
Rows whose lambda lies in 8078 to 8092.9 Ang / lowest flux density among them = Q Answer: 24.47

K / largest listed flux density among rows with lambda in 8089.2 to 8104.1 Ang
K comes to 27.12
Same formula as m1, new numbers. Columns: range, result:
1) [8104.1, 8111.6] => 25.2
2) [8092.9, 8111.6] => 25.9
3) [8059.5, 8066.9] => 25.3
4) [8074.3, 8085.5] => 25.5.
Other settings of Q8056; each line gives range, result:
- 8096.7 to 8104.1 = 27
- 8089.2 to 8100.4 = 26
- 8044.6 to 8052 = 25.6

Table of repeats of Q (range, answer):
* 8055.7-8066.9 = 24.64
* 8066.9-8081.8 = 25.17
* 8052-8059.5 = 24.27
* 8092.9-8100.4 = 25.26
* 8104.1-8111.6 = 25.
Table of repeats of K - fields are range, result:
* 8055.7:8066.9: 26.22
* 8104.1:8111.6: 25.4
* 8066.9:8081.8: 26.2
